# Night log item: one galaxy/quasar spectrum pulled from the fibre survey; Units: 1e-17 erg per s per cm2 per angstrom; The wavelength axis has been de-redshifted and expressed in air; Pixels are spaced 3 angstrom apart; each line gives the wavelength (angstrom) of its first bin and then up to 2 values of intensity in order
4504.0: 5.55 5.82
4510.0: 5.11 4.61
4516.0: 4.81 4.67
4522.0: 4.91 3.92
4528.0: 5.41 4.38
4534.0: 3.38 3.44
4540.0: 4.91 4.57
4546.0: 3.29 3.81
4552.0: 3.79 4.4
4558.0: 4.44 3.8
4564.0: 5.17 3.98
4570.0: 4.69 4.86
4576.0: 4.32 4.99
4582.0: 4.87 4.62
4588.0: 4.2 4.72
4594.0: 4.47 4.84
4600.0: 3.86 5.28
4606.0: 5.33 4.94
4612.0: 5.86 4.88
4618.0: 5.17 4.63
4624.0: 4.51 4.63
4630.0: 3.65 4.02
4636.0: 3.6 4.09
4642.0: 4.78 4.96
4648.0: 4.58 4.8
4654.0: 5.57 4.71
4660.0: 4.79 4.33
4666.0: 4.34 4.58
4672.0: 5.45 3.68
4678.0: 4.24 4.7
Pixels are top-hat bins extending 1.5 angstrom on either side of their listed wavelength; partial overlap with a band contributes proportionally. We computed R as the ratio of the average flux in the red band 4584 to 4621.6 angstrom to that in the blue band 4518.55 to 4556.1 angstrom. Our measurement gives 1.15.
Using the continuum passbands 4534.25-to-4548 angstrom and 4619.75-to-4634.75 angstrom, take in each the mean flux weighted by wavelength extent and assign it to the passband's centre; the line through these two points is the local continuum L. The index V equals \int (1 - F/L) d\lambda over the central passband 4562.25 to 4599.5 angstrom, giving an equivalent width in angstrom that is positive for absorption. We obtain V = -4.5 angstrom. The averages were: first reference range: 3.98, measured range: 4.62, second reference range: 4.27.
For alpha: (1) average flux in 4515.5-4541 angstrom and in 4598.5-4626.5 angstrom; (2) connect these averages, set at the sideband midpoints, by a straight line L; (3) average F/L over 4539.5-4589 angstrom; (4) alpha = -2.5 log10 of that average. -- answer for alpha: 0.058 mag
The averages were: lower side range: 4.4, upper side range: 4.93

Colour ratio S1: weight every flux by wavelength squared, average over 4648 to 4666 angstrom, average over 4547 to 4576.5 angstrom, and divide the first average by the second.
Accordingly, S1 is 1.16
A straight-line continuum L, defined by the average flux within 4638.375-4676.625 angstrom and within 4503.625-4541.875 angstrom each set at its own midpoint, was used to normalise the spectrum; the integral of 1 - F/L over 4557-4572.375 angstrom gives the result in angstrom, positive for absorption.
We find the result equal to 0.74 angstrom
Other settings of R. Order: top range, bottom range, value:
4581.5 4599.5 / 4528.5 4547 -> 1.12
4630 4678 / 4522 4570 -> 1.07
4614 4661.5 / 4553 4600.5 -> 1.01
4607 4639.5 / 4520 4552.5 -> 1.09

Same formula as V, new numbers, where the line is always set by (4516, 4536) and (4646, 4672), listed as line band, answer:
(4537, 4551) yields 1.3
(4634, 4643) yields 1.1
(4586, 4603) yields 0.4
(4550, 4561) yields 0.9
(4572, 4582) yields -0.4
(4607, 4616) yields -1.2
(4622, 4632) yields 0.9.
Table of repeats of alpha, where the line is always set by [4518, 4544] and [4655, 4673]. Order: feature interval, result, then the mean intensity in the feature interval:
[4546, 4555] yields 0.16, 3.82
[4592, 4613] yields -0.08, 4.91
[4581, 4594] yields -0.01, 4.58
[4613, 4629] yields -0.04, 4.76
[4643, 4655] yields -0.06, 4.94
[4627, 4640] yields 0.18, 3.92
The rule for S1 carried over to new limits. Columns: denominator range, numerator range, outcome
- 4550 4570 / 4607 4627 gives 1.19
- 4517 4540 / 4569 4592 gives 1.09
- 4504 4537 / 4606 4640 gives 1.02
